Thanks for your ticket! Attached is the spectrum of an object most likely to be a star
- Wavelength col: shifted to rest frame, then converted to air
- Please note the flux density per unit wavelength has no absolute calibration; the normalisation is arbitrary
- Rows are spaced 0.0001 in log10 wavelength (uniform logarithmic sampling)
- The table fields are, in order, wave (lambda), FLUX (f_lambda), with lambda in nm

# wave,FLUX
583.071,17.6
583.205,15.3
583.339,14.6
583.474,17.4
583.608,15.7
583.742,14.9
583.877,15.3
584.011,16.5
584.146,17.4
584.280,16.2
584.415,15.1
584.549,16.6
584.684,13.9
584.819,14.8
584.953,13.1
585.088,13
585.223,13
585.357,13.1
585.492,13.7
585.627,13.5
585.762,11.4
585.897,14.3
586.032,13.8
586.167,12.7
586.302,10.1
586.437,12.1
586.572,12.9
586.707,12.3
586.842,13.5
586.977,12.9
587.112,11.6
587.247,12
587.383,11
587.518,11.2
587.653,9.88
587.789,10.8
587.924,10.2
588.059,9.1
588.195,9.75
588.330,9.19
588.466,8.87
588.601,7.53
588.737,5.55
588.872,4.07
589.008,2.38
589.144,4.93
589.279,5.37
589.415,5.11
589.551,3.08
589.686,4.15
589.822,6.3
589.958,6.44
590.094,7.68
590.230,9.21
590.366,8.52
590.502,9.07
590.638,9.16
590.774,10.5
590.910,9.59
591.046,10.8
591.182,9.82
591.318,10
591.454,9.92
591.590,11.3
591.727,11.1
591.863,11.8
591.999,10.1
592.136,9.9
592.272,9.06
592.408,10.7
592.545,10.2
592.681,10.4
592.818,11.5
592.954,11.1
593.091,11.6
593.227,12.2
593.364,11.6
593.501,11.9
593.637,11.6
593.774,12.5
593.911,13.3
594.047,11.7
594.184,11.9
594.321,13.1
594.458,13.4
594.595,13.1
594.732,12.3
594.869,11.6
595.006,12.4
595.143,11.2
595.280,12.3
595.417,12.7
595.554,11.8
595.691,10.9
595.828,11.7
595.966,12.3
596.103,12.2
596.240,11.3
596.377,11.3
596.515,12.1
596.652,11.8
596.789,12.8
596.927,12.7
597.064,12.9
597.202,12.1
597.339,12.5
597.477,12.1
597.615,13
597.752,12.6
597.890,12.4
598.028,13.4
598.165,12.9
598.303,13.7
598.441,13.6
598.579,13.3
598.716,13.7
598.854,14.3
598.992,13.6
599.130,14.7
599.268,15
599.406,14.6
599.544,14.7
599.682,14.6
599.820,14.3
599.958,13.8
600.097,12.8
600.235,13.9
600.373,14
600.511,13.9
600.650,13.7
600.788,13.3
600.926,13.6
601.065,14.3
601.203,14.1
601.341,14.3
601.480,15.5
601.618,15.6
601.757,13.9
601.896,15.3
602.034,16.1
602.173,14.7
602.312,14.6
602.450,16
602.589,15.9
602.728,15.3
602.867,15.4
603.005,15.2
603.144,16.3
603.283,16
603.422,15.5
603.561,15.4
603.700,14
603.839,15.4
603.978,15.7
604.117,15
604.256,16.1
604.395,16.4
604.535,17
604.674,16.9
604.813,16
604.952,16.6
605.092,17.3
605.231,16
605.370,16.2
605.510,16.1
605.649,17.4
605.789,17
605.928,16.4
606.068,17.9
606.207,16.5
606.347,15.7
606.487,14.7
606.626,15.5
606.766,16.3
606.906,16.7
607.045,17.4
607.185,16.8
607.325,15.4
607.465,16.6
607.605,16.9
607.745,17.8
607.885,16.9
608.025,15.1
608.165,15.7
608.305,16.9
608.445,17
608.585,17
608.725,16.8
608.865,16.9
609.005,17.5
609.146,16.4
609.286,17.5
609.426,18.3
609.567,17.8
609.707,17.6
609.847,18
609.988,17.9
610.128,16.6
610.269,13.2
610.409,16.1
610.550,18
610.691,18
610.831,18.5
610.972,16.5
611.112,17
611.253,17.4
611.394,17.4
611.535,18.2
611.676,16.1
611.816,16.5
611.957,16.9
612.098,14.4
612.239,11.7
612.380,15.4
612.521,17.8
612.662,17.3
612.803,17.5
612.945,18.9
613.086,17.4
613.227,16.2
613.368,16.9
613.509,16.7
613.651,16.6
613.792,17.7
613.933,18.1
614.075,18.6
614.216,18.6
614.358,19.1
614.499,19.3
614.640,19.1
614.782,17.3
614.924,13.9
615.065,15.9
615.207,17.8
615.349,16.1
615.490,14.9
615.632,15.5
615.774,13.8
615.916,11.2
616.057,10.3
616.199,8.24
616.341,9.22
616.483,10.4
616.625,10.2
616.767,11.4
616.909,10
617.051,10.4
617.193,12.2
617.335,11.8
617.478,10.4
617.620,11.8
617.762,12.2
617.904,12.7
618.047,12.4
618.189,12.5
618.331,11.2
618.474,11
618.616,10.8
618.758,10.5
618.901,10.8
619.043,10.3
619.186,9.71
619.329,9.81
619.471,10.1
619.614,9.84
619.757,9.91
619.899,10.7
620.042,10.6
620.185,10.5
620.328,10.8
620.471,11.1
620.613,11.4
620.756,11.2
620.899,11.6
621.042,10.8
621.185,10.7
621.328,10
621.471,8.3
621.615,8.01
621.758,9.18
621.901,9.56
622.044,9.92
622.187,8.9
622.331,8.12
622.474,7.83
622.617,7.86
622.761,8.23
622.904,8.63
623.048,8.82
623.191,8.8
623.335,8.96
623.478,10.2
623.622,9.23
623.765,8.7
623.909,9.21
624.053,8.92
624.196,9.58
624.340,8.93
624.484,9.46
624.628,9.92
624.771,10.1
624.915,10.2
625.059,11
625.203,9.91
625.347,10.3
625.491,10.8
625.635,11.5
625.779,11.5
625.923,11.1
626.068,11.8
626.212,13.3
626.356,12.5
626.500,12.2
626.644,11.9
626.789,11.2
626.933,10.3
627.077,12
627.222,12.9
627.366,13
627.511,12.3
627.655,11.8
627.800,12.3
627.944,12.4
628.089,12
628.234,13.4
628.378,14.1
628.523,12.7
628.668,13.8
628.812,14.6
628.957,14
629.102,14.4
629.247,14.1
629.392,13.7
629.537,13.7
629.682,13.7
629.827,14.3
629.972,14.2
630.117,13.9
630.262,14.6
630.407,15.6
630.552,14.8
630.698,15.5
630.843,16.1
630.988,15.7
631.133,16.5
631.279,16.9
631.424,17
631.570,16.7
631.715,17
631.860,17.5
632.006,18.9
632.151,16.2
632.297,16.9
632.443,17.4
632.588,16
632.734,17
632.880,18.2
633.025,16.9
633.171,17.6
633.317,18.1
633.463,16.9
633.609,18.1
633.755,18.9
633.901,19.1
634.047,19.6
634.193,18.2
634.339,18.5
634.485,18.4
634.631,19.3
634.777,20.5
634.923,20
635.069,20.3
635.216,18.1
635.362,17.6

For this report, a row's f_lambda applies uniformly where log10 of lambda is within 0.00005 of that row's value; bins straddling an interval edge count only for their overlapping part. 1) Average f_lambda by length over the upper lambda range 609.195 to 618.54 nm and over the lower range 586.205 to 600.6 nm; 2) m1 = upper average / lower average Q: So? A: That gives 1.37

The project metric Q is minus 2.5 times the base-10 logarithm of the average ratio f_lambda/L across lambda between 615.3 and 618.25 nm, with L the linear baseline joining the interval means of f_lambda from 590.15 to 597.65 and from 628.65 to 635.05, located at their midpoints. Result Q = 0.23 mag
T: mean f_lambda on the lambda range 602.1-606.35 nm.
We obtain 16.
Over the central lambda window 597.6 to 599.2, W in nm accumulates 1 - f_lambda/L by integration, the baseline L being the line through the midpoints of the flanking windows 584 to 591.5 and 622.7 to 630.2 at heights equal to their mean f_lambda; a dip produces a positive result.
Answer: -0.40 nm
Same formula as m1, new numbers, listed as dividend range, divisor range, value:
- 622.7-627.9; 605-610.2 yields 0.63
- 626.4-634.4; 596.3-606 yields 1.04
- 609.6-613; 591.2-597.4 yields 1.44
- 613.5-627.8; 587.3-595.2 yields 1.19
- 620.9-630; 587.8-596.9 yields 1.10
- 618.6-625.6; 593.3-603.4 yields 0.73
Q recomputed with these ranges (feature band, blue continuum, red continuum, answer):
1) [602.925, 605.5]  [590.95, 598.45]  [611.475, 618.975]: -0.22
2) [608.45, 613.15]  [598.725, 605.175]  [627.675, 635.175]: -0.11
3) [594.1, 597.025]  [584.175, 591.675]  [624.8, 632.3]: -0.11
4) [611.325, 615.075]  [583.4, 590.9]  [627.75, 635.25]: -0.21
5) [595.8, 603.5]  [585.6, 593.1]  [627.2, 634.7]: -0.24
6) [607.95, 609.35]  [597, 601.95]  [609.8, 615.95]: -0.06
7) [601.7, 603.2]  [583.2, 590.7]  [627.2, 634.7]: -0.21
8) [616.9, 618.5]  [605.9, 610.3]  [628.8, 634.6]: 0.39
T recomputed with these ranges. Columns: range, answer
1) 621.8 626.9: 9.98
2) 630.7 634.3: 17.4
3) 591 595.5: 11.5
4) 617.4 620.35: 10.9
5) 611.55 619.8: 13.9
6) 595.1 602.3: 13.4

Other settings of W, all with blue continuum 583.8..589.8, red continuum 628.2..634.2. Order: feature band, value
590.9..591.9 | 0.085 nm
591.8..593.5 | 0.116 nm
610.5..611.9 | -0.365 nm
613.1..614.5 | -0.362 nm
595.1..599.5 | -0.196 nm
